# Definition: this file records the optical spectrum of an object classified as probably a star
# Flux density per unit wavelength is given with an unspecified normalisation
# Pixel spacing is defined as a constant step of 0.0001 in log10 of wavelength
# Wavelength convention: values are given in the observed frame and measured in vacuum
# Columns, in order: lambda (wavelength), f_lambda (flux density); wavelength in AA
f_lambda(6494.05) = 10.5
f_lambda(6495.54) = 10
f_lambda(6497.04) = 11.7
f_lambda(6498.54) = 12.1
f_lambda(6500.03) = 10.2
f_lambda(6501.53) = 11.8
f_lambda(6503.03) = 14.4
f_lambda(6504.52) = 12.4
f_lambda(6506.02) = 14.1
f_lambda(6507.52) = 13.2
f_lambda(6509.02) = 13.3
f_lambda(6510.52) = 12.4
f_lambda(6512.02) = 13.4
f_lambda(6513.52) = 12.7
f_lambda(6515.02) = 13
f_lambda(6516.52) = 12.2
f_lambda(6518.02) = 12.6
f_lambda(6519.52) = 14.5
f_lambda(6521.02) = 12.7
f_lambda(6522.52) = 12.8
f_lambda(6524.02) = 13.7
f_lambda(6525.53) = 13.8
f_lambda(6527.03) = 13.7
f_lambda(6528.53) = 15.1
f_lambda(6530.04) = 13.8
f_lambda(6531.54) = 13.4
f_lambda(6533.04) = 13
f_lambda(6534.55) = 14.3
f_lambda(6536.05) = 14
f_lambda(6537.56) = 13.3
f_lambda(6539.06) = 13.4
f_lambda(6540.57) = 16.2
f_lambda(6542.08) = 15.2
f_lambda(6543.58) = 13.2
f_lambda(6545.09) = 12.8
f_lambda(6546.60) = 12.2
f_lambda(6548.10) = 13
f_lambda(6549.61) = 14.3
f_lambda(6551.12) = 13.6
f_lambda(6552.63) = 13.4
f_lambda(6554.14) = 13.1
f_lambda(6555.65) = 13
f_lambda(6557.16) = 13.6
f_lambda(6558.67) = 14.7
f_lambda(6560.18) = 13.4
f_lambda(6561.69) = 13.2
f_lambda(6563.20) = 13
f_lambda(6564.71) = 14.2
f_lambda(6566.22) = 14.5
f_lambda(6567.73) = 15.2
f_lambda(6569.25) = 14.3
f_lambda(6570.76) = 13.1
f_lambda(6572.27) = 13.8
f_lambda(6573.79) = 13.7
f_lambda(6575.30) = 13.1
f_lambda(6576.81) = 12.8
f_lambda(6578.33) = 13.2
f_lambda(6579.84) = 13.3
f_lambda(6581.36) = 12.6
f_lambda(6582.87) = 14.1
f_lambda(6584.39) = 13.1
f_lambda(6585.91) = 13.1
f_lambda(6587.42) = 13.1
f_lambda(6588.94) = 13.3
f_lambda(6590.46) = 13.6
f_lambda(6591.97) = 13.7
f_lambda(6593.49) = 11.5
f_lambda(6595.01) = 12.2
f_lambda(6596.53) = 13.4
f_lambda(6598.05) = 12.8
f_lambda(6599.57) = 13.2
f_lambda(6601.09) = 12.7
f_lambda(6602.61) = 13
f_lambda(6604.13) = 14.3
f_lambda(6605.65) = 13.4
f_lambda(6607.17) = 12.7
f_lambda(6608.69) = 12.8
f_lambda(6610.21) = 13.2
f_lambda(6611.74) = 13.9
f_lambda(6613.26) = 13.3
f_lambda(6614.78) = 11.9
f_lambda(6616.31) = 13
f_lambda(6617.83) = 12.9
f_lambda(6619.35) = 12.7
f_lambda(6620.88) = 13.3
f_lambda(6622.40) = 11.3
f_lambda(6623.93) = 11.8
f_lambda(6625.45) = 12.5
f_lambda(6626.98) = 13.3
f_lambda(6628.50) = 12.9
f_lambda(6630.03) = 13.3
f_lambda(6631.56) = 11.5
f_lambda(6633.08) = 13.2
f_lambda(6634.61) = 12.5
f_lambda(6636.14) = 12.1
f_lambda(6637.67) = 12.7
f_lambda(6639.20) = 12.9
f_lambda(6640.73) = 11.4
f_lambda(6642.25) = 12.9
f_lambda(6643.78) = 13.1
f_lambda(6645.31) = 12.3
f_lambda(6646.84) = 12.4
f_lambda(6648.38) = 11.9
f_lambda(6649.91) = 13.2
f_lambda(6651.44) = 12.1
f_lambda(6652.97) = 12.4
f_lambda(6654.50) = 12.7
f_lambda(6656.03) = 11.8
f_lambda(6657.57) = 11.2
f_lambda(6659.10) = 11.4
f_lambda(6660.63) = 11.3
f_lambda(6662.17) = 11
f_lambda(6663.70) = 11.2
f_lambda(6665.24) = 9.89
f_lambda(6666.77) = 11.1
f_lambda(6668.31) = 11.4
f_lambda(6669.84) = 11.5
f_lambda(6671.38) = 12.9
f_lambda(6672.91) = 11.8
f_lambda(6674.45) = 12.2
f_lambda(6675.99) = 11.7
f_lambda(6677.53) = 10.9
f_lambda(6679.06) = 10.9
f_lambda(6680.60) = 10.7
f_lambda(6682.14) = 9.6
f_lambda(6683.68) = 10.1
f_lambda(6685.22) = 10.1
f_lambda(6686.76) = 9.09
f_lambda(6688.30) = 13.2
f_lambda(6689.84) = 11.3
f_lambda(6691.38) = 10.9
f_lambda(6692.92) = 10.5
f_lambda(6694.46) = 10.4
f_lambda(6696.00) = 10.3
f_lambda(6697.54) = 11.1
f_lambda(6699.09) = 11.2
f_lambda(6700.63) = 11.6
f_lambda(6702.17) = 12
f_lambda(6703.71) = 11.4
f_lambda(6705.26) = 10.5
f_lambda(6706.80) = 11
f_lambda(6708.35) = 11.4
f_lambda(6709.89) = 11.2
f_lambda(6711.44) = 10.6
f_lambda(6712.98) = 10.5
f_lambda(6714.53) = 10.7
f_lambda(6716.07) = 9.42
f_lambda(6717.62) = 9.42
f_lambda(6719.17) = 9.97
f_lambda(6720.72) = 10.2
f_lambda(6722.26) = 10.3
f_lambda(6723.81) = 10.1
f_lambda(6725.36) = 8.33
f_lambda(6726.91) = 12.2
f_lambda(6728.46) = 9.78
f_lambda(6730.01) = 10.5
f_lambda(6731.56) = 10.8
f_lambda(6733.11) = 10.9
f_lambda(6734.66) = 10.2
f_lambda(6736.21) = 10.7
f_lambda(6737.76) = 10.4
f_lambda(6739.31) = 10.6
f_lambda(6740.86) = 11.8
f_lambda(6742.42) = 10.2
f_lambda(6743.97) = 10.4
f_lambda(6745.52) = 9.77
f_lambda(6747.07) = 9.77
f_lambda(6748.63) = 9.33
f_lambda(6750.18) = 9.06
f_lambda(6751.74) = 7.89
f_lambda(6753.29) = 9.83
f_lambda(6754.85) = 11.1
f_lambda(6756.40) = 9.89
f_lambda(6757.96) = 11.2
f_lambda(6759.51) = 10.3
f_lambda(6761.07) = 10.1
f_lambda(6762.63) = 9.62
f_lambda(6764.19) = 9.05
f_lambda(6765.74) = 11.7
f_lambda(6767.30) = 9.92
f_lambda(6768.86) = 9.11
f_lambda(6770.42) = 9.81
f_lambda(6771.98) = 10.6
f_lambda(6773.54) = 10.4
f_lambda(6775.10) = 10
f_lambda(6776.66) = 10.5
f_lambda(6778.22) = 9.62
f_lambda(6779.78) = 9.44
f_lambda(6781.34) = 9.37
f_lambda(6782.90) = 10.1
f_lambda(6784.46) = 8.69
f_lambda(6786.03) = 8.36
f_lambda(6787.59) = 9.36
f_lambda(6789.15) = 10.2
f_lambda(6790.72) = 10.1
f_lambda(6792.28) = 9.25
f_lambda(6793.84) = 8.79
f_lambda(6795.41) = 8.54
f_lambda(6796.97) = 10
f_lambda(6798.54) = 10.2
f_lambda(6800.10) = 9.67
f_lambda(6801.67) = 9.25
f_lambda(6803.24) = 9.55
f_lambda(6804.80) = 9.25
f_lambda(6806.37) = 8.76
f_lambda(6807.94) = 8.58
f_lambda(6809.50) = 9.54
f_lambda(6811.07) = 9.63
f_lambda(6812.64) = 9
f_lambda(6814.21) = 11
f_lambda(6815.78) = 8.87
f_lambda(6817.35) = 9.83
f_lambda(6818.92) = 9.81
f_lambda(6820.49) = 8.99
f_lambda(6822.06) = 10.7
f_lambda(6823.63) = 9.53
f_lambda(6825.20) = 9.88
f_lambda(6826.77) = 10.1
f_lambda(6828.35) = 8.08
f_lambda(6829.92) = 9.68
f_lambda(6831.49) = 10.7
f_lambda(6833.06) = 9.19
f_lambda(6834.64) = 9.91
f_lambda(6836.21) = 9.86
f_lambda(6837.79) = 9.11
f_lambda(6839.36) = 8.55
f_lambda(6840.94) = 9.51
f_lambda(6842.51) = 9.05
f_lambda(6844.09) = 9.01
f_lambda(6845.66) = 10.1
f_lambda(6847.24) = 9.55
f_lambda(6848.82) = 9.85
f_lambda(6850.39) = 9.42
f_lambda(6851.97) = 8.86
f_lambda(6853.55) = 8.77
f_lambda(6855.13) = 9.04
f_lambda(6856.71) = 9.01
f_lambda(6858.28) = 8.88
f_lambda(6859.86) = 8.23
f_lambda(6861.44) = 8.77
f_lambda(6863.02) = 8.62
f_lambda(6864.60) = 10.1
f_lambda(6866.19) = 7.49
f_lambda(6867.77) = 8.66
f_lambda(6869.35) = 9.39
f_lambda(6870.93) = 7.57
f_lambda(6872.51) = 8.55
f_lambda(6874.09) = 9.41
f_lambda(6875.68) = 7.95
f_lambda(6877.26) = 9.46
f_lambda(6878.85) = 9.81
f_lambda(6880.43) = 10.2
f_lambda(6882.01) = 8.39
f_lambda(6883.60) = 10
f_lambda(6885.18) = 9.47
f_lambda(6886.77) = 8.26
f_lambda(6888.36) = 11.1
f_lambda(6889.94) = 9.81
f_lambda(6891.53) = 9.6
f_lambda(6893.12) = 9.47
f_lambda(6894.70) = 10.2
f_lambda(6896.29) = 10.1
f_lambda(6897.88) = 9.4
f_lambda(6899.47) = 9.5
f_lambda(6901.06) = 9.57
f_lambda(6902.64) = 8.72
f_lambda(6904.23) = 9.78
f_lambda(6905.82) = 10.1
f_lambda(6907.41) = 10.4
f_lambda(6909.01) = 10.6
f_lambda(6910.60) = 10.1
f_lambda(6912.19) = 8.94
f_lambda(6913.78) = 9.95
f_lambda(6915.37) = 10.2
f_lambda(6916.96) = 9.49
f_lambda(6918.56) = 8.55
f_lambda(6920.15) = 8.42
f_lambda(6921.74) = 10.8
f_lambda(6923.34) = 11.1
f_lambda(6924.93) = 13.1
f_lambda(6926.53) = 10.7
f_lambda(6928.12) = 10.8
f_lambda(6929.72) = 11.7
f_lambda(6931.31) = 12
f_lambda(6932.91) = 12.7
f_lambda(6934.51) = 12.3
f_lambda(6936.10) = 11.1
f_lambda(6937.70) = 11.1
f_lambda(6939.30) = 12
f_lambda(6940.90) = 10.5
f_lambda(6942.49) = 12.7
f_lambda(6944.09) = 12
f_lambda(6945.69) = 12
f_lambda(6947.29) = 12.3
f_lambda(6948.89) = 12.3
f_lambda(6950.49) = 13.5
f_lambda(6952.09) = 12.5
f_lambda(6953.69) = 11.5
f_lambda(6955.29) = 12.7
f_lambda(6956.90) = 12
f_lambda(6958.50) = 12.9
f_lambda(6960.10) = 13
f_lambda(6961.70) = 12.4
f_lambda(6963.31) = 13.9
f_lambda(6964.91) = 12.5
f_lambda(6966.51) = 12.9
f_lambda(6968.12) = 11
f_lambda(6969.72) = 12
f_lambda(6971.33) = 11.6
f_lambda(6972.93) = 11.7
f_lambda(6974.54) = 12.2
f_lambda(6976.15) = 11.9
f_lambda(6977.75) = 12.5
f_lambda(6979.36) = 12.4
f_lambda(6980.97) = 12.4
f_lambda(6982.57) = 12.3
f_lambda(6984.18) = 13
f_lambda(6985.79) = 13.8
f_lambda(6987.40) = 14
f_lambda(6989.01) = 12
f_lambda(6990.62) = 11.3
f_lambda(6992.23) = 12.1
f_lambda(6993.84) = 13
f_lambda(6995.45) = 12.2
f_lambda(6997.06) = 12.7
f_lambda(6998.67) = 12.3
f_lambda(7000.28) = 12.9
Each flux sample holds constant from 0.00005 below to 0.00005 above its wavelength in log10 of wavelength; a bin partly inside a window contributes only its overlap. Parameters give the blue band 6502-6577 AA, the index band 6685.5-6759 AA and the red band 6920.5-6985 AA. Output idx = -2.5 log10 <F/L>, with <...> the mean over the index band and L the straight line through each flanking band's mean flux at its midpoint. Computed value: 0.23 mag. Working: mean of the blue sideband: 13.6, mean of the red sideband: 12.1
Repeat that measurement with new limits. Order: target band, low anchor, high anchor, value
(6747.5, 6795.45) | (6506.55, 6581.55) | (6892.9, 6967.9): 0.240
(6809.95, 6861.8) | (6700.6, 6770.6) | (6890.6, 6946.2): 0.113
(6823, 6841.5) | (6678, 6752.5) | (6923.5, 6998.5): 0.189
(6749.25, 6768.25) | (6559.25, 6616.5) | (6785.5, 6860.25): 0.054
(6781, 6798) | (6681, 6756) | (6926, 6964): 0.173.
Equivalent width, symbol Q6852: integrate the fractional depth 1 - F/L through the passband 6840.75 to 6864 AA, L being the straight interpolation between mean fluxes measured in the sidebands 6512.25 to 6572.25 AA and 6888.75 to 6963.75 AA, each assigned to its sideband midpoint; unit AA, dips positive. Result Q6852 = 4.9 AA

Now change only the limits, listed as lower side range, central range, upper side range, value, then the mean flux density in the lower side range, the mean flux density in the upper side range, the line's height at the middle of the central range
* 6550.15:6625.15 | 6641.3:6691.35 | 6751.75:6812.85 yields 1.2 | 13.2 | 9.69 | 11.8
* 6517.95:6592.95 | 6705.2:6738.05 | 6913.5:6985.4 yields 6.2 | 13.6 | 11.8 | 12.8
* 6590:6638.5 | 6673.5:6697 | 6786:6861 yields 1.7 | 12.8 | 9.41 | 11.7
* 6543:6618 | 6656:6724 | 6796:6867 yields 3.9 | 13.3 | 9.36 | 11.6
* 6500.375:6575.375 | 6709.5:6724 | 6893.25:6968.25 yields 2.6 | 13.5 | 11.2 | 12.5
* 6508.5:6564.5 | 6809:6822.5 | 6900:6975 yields 2.6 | 13.5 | 11.4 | 12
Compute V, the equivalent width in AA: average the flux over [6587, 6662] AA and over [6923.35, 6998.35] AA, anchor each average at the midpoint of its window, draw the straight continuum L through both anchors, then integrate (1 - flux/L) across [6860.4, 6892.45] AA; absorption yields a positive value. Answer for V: 8.3 AA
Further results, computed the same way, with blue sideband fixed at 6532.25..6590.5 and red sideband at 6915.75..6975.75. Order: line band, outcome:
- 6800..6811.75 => 3.0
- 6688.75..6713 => 3.5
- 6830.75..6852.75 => 5.0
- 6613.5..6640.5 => 1.4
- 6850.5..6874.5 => 6.7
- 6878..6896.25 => 3.6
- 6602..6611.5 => 0.1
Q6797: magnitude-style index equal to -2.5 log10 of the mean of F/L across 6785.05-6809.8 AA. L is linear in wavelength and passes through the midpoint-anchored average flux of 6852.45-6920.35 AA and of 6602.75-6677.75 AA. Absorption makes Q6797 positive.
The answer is 0.12 mag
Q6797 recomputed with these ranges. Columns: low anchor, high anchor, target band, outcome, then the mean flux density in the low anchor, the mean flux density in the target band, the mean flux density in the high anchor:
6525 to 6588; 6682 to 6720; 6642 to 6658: -0.055 mag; 13.6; 12.4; 10.7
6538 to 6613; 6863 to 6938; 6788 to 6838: 0.138 mag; 13.4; 9.55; 9.9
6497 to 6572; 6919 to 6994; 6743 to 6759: 0.279 mag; 13.4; 9.84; 12.1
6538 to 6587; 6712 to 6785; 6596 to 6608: -0.028 mag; 13.6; 13.2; 10.1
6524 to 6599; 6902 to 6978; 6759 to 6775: 0.228 mag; 13.5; 10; 11.4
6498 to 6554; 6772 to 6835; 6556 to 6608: -0.067 mag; 13.3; 13.4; 9.57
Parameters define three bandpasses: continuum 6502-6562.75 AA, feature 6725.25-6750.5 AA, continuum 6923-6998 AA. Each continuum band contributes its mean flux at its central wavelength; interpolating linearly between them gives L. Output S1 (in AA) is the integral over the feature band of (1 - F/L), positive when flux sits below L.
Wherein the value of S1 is 5.0 AA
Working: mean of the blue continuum 13.5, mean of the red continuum 12.2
